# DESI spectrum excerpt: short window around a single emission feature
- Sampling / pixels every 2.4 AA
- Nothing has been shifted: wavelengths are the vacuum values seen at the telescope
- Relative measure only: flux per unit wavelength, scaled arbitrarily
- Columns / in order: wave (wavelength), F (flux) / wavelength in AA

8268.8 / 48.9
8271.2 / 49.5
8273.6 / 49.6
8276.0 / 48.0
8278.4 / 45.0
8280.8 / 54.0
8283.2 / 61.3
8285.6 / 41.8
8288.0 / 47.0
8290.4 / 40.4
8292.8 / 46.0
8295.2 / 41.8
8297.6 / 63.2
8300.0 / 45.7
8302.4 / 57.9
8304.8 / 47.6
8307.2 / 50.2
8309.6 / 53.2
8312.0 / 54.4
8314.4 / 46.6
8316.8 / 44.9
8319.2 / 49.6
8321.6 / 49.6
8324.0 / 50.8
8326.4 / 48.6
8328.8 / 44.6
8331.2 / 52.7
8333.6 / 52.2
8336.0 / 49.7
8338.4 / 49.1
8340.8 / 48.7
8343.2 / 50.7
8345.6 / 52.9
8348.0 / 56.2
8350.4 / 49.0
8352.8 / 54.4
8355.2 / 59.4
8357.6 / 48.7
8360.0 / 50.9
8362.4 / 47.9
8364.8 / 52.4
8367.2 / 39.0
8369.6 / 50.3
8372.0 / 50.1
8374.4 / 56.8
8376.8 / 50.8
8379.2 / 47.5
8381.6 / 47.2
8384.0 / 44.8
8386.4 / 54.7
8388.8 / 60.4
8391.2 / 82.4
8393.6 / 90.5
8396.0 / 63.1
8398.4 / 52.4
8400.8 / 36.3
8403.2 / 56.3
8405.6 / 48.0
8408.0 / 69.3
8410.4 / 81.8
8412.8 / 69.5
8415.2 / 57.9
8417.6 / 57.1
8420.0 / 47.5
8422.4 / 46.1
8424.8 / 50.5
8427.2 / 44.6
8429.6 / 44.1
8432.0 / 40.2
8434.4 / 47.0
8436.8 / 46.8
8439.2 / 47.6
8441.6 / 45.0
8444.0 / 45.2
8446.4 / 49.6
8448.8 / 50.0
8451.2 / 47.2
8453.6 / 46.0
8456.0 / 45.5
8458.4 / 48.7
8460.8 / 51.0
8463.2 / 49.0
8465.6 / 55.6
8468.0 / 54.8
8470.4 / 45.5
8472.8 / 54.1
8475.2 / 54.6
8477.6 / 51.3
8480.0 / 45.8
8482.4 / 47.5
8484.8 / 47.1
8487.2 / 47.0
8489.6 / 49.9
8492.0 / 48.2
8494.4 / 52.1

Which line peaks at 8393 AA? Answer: [S II] 6716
